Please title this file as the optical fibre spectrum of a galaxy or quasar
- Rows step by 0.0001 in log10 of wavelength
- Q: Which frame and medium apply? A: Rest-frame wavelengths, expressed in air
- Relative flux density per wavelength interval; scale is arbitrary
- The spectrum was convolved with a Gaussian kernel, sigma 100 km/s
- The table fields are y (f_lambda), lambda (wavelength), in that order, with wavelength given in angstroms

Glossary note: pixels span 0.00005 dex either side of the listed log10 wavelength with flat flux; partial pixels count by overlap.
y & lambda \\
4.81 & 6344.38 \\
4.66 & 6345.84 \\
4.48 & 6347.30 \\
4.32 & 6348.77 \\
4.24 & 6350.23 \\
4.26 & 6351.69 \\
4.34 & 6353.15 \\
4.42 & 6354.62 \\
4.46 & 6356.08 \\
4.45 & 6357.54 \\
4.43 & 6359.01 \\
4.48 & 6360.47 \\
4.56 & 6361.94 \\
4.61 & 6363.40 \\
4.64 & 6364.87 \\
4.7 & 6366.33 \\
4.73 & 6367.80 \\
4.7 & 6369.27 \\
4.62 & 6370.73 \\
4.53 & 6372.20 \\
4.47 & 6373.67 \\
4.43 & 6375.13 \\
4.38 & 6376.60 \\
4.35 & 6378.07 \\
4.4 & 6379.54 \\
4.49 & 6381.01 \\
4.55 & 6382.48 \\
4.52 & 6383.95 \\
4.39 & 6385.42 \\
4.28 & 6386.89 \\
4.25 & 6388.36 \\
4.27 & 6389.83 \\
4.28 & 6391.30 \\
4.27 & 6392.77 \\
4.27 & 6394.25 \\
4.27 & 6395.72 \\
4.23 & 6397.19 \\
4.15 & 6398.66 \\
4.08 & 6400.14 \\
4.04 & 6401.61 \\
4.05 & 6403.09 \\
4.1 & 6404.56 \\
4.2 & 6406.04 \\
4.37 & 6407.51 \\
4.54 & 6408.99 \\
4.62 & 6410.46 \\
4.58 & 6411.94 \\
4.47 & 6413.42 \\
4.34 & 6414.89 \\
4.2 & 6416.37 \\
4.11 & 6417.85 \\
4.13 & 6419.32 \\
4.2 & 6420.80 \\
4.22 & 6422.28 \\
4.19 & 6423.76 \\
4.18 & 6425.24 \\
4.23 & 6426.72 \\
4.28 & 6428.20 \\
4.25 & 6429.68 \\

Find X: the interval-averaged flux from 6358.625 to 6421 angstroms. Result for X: 4.38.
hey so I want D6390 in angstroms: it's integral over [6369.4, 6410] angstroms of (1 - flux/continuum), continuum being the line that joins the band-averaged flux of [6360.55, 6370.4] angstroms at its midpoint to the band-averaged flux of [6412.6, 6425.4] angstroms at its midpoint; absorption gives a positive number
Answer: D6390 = 1.1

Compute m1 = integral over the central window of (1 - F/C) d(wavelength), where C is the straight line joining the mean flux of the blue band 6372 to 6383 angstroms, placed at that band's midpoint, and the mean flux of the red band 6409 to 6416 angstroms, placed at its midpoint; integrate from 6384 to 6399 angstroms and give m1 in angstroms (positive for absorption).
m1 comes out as 0.6 angstroms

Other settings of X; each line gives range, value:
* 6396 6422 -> 4.26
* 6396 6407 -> 4.13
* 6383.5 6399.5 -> 4.28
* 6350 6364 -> 4.43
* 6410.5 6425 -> 4.28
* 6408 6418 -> 4.42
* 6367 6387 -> 4.49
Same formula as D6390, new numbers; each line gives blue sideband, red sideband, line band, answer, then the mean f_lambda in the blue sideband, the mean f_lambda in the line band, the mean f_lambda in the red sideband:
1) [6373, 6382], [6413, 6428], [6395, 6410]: 0.34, 4.42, 4.21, 4.22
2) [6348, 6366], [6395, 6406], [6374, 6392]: -0.54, 4.44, 4.39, 4.13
